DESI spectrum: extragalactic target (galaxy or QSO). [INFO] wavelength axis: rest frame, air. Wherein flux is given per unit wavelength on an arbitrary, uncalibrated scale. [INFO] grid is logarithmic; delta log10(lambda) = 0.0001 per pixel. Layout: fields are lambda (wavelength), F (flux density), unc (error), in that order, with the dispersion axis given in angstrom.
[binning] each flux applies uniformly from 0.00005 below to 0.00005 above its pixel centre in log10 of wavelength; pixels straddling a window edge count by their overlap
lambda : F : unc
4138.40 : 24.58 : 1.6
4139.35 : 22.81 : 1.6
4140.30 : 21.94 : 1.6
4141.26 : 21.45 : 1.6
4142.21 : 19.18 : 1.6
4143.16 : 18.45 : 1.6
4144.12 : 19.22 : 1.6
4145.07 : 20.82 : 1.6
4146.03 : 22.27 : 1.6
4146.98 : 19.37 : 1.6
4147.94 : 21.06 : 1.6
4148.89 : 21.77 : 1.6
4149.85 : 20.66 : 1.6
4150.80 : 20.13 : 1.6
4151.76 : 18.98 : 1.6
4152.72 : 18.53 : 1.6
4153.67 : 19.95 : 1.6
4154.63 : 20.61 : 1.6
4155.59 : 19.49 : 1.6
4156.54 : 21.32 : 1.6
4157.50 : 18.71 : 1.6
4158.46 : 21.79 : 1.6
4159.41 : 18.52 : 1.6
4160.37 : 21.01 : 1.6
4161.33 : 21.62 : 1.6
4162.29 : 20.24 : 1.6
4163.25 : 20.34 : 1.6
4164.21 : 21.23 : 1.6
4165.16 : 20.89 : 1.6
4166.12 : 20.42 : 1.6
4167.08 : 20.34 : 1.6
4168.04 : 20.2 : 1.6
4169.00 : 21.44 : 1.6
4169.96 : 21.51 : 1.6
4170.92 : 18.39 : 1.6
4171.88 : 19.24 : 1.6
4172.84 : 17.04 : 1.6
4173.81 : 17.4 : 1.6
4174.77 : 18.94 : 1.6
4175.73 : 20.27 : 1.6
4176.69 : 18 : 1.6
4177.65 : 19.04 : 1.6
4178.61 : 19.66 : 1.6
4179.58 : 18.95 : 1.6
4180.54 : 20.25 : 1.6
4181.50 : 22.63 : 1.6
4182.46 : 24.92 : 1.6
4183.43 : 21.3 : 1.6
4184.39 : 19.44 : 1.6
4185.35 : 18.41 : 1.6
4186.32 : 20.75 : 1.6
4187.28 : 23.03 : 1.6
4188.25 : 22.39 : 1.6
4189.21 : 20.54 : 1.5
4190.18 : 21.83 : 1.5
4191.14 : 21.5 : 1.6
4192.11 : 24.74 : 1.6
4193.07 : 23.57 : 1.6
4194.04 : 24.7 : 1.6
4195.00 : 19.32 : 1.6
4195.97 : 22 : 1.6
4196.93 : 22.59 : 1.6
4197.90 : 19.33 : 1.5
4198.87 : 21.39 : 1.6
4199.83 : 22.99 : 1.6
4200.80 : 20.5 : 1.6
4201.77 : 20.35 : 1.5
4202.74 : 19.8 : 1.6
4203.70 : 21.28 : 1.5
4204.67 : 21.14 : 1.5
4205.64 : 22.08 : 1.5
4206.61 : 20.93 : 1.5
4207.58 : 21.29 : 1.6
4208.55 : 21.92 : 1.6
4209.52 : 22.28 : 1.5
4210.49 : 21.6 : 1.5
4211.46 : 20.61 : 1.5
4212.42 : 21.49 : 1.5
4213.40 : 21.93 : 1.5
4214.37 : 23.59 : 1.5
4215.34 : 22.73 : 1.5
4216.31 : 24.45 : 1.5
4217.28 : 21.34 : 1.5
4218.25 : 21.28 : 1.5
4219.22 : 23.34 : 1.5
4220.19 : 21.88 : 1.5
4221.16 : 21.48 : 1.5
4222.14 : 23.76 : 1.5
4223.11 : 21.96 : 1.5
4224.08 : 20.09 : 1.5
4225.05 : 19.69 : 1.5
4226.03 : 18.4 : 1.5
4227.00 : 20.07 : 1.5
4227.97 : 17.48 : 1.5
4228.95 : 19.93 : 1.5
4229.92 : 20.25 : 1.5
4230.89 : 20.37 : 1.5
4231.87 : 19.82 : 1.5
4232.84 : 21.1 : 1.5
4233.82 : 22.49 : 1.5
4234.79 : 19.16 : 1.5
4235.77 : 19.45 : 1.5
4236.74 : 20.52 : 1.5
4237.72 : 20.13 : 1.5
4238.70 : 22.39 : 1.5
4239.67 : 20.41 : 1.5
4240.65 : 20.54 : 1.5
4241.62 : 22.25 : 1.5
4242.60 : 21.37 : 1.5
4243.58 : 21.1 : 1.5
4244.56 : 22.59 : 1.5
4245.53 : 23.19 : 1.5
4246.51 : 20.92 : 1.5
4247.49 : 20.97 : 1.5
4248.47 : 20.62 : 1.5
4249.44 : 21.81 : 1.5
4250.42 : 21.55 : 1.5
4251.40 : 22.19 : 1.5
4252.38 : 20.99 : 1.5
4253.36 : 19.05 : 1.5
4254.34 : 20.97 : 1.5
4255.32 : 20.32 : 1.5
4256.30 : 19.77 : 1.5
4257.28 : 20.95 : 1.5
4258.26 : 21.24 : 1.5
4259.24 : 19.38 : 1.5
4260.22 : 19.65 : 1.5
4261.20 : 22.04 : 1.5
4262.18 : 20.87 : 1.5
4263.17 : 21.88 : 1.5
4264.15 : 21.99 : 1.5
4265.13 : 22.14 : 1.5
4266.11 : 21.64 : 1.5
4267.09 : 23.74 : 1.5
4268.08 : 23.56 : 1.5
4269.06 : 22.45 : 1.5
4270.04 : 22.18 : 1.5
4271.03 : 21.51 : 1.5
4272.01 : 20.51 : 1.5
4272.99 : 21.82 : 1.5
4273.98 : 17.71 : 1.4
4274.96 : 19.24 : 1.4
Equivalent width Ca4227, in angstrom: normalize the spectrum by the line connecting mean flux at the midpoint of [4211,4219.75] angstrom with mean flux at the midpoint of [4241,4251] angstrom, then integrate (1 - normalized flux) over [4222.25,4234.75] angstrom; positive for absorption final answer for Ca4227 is 1.0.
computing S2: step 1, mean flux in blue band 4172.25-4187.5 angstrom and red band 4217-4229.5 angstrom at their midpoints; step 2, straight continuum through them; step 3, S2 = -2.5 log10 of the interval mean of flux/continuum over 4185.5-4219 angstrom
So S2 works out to -0.07 mag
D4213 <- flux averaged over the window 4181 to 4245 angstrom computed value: 21.4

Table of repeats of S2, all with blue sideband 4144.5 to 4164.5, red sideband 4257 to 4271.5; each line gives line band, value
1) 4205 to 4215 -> -0.04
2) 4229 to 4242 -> 0.04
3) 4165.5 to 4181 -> 0.06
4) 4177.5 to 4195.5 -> -0.04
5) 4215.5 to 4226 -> -0.03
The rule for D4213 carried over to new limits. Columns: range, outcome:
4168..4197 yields 20.8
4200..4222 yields 21.7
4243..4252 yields 21.6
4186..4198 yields 22.1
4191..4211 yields 21.7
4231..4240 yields 20.6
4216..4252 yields 21.1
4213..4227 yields 21.8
